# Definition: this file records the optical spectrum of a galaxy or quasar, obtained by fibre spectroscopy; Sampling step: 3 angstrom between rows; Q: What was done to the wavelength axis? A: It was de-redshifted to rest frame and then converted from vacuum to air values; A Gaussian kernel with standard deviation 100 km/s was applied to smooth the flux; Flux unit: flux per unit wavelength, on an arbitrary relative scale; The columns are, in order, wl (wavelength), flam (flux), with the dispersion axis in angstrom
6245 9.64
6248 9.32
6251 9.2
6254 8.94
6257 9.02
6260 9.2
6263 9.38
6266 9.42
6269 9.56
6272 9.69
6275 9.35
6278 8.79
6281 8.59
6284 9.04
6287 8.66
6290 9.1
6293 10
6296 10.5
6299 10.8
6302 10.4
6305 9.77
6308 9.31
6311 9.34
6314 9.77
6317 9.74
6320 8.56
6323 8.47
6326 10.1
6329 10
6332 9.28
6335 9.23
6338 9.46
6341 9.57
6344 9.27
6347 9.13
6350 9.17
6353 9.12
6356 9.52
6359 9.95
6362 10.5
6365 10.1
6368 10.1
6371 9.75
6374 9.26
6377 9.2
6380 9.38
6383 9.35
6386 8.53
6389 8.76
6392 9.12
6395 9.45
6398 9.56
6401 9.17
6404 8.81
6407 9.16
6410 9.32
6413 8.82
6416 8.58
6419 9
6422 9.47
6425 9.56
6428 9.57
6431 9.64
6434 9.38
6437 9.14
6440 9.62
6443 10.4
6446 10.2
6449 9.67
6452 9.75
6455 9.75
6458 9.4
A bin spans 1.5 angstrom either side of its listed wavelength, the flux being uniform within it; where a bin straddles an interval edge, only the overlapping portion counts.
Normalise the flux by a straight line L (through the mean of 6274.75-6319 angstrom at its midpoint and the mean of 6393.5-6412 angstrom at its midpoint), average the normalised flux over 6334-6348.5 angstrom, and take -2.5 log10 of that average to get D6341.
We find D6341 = 0.01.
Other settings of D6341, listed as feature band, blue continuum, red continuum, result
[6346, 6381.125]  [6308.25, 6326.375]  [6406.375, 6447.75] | -0.03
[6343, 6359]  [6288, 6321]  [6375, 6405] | 0.01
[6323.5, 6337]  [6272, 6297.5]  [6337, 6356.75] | -0.03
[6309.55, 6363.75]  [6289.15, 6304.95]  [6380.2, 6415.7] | 0.03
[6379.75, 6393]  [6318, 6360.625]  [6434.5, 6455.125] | 0.06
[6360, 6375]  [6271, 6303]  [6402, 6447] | -0.06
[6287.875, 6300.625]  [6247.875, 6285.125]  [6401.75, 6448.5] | -0.09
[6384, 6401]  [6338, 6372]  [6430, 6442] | 0.05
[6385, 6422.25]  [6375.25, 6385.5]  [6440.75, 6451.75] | 0.05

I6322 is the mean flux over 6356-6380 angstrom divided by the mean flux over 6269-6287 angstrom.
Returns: 1.1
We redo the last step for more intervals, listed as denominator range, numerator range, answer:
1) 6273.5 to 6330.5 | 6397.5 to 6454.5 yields 0.99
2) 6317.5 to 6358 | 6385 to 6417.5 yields 0.97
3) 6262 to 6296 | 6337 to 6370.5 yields 1.04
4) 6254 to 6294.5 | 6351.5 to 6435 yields 1.02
